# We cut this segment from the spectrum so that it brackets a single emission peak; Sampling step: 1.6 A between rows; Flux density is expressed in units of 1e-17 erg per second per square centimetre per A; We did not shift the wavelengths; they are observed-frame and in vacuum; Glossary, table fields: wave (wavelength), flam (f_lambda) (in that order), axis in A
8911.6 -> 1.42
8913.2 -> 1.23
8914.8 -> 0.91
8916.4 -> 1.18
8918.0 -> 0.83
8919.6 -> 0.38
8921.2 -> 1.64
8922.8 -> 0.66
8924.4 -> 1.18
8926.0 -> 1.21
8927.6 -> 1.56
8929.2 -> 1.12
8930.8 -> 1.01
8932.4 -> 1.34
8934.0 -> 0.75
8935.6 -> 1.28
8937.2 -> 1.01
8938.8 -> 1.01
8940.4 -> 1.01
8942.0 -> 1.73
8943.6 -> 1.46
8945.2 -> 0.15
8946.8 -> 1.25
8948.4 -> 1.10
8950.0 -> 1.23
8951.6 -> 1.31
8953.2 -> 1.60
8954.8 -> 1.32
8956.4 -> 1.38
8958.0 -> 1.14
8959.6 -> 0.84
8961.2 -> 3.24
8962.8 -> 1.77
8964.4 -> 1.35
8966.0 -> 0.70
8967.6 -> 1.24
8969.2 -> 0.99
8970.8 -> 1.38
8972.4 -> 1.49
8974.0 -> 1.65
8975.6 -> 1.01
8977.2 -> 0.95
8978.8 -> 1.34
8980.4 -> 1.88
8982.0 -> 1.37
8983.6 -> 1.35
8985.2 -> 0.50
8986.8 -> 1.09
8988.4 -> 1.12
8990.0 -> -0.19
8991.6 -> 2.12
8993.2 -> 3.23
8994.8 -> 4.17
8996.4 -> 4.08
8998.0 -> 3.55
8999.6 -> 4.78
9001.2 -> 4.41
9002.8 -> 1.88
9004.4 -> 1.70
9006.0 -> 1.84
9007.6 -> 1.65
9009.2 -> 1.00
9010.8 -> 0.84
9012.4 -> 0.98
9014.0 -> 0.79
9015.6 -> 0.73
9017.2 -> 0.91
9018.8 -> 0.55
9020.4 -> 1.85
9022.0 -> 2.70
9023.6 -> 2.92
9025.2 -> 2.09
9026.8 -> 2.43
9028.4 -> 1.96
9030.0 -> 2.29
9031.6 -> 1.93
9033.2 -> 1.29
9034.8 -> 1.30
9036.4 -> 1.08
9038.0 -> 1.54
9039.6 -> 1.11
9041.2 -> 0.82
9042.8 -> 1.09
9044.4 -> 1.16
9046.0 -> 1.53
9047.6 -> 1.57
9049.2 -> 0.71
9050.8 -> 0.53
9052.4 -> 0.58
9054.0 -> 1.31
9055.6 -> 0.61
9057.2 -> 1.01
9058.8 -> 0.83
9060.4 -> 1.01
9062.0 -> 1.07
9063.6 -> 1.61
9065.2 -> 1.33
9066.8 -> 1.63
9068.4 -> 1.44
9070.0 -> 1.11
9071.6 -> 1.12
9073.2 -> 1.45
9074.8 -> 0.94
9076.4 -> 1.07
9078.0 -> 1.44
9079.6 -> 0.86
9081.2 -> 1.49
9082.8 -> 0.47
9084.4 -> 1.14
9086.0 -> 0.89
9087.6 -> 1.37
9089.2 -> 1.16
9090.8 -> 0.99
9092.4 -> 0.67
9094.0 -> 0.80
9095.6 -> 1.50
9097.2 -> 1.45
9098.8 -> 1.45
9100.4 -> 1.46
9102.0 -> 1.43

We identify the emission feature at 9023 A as [N II] 6583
